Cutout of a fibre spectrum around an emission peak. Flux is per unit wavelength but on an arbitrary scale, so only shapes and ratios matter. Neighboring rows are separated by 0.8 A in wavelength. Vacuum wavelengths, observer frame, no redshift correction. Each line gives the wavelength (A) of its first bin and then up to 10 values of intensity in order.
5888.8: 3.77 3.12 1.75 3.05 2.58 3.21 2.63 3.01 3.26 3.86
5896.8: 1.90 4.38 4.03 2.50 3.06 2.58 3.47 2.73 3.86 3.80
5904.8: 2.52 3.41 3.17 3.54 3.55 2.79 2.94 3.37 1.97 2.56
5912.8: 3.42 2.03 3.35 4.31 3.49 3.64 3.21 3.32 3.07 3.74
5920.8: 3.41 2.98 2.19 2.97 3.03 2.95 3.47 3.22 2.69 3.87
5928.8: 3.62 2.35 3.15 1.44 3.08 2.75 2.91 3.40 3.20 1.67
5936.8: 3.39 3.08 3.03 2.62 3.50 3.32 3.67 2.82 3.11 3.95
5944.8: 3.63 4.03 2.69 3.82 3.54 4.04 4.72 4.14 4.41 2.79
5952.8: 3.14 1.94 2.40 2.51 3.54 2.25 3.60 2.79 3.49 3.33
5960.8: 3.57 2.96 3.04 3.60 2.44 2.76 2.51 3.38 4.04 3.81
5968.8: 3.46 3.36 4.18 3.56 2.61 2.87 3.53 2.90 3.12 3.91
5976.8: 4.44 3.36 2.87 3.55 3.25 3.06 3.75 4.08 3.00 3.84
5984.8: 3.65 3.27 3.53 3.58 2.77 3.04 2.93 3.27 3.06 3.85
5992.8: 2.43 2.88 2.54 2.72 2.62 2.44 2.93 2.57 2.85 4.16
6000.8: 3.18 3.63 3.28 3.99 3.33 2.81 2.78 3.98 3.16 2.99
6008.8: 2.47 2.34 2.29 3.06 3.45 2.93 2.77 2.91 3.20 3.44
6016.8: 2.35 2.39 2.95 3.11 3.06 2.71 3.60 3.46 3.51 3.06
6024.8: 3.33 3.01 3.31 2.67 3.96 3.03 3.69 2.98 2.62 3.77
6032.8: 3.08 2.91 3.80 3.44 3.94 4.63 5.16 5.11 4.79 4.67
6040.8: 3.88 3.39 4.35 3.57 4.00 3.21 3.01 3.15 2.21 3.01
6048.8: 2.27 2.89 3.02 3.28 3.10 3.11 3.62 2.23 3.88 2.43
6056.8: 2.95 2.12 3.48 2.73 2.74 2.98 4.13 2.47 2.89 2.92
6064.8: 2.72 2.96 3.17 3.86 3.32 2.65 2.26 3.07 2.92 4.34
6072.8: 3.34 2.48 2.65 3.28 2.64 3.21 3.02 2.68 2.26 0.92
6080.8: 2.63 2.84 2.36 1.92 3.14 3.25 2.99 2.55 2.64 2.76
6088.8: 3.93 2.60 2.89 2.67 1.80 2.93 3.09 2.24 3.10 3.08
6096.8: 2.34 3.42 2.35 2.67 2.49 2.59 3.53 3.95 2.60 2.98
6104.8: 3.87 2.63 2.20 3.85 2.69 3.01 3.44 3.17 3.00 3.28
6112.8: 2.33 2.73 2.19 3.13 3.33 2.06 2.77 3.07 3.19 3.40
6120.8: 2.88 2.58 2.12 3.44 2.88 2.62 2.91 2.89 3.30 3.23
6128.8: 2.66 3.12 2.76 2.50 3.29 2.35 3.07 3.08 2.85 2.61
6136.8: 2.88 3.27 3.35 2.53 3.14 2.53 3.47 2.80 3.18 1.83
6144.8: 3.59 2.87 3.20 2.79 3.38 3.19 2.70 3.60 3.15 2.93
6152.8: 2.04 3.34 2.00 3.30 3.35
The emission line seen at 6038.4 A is [O III]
